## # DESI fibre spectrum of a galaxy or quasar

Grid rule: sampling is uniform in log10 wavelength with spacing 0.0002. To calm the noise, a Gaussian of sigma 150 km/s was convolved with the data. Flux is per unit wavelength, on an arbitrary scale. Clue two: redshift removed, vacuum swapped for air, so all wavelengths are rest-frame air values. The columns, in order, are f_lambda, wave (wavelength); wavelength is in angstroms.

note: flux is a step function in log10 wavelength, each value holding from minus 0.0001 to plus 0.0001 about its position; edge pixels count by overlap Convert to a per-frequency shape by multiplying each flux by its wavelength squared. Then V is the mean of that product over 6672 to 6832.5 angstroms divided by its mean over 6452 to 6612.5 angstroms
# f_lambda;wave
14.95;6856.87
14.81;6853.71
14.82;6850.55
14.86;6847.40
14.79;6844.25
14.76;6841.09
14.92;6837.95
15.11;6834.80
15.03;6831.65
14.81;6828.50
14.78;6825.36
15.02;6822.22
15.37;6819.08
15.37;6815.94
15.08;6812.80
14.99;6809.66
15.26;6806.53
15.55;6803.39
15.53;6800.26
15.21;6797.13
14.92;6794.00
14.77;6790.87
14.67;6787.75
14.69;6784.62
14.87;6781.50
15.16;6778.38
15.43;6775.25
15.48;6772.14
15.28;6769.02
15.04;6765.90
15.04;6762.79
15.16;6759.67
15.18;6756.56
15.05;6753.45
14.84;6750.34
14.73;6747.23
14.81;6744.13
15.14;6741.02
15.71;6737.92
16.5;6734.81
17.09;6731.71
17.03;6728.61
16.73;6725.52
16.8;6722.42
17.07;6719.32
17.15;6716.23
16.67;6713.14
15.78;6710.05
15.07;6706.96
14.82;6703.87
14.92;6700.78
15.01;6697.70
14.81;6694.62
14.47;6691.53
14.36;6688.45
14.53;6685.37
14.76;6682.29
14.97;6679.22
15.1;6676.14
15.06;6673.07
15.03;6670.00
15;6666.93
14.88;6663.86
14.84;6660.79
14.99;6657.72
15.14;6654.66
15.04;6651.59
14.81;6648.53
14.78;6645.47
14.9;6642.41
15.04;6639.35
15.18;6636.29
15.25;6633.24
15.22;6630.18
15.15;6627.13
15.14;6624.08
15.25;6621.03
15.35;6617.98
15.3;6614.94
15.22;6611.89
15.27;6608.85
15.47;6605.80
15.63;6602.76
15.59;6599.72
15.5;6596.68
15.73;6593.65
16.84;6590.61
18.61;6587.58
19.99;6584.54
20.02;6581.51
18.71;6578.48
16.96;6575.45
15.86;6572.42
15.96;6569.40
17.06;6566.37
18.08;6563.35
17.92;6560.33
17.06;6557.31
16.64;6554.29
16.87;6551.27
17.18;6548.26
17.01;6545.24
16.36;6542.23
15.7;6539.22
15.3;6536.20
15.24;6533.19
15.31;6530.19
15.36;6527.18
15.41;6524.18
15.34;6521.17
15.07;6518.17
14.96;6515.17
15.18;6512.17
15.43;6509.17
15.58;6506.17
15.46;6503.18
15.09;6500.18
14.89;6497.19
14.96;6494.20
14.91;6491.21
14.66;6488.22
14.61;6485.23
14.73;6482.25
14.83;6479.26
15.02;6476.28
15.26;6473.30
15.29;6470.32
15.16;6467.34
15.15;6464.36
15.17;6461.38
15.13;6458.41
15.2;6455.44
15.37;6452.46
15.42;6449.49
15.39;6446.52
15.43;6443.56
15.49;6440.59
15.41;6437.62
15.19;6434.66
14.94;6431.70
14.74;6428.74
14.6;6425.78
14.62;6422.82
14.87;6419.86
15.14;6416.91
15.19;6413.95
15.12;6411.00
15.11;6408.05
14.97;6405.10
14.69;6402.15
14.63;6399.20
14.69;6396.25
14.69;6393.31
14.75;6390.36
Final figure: 1.03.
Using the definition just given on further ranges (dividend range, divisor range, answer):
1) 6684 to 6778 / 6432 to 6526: 1.10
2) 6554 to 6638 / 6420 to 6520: 1.13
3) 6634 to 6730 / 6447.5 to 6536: 1.07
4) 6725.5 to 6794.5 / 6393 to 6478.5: 1.12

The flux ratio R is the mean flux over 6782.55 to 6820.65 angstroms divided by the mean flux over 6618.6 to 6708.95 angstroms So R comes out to 1.01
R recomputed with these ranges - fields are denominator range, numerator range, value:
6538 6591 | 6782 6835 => 0.87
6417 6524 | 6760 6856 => 1.00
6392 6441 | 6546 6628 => 1.11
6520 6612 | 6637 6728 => 0.92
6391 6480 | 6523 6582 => 1.11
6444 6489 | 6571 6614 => 1.11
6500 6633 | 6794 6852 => 0.93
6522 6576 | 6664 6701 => 0.91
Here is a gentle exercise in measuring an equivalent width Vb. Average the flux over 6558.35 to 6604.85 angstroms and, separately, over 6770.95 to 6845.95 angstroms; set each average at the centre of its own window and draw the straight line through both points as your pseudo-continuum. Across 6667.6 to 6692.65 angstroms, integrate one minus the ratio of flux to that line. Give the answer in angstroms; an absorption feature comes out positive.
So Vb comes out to 2.3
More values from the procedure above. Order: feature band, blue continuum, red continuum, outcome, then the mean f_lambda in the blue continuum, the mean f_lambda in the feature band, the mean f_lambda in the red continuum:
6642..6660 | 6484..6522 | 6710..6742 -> 1.27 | 15.1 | 14.9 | 16.6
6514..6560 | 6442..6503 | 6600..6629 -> -2.37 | 15.1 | 16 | 15.3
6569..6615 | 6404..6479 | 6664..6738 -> -3.97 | 15.1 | 16.7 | 15.6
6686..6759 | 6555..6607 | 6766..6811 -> 0.63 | 17.1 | 15.6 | 15.1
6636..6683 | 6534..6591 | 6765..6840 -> 4.05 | 17.3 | 15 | 15.1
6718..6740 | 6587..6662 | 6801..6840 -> -2.06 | 15.4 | 16.7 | 15.1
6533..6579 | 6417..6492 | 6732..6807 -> -4.98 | 15.1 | 16.7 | 15.2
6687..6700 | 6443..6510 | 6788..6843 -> 0.36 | 15.1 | 14.7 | 15.1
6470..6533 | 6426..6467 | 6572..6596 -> 4.46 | 15.2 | 15.1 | 17.8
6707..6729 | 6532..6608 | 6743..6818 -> -1.42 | 16.8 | 16.6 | 15.1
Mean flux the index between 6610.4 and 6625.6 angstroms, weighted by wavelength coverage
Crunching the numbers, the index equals 15.3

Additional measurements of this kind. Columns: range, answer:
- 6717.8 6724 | 16.9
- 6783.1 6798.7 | 14.9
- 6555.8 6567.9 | 17.5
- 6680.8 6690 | 14.5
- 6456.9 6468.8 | 15.2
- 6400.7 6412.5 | 15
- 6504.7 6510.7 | 15.5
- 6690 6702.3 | 14.8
